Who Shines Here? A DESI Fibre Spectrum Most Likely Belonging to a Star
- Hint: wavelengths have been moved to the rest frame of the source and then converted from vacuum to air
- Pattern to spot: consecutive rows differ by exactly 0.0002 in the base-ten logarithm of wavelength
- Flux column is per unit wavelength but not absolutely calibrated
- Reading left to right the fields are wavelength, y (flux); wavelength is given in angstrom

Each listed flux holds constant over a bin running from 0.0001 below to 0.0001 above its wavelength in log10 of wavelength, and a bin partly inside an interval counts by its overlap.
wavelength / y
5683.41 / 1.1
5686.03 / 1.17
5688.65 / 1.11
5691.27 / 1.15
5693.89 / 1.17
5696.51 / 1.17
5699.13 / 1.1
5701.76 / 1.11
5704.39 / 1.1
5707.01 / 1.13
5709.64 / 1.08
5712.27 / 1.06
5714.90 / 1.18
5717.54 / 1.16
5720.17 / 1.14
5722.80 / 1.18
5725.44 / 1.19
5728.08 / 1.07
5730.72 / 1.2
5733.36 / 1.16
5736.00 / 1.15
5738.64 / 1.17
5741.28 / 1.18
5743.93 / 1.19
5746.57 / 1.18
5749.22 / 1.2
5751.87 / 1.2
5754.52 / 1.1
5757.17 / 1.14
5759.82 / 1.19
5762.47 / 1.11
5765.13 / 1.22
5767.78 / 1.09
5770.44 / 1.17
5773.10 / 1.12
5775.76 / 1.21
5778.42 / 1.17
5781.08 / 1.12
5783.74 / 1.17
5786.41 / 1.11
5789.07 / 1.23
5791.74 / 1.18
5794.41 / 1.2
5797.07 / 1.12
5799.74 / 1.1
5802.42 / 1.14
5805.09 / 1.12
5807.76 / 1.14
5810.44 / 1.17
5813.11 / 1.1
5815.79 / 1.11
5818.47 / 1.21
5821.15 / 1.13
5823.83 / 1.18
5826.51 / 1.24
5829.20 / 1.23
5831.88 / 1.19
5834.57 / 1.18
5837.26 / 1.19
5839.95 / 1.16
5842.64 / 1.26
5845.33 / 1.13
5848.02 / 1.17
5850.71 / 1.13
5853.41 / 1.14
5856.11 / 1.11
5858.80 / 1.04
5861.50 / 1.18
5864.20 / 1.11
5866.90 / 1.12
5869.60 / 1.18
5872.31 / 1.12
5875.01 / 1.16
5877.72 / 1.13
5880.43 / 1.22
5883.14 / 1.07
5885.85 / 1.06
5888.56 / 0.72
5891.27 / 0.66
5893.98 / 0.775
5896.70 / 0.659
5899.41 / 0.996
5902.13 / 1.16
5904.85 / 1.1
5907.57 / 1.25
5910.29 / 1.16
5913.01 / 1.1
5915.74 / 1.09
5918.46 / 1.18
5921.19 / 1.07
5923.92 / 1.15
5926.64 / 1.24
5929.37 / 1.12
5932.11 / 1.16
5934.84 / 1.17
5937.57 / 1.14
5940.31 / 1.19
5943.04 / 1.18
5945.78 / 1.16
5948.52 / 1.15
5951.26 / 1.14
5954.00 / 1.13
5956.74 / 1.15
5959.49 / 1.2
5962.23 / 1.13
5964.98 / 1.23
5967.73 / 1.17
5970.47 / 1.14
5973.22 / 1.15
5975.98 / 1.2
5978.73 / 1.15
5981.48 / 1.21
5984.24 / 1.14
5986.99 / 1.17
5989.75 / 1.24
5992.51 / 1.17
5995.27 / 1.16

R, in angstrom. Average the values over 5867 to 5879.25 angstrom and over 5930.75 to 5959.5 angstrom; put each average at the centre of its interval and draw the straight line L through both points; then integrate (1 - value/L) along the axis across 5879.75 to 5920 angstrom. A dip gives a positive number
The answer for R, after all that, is 4.9 angstrom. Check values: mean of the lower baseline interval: 1.15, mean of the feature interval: 1.01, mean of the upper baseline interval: 1.16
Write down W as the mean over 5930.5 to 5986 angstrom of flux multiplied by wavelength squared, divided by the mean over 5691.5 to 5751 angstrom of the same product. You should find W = 1.10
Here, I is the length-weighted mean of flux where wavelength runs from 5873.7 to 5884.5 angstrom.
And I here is 1.14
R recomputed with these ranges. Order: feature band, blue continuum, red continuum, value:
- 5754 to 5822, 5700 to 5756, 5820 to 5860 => 0.5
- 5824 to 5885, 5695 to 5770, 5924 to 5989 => 0.1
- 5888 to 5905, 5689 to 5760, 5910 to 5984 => 4.4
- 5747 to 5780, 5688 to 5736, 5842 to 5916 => -1.3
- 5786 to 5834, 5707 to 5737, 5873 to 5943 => -2.3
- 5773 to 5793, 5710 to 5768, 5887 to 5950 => -0.5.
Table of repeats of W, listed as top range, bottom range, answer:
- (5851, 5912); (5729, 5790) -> 0.94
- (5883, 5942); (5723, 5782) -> 0.96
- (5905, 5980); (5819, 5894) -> 1.07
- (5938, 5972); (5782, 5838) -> 1.05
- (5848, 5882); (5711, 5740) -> 1.04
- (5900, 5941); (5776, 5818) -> 1.04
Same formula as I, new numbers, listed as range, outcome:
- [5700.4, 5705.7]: 1.1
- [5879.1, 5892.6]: 0.946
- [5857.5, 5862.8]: 1.11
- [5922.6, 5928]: 1.2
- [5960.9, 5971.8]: 1.17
